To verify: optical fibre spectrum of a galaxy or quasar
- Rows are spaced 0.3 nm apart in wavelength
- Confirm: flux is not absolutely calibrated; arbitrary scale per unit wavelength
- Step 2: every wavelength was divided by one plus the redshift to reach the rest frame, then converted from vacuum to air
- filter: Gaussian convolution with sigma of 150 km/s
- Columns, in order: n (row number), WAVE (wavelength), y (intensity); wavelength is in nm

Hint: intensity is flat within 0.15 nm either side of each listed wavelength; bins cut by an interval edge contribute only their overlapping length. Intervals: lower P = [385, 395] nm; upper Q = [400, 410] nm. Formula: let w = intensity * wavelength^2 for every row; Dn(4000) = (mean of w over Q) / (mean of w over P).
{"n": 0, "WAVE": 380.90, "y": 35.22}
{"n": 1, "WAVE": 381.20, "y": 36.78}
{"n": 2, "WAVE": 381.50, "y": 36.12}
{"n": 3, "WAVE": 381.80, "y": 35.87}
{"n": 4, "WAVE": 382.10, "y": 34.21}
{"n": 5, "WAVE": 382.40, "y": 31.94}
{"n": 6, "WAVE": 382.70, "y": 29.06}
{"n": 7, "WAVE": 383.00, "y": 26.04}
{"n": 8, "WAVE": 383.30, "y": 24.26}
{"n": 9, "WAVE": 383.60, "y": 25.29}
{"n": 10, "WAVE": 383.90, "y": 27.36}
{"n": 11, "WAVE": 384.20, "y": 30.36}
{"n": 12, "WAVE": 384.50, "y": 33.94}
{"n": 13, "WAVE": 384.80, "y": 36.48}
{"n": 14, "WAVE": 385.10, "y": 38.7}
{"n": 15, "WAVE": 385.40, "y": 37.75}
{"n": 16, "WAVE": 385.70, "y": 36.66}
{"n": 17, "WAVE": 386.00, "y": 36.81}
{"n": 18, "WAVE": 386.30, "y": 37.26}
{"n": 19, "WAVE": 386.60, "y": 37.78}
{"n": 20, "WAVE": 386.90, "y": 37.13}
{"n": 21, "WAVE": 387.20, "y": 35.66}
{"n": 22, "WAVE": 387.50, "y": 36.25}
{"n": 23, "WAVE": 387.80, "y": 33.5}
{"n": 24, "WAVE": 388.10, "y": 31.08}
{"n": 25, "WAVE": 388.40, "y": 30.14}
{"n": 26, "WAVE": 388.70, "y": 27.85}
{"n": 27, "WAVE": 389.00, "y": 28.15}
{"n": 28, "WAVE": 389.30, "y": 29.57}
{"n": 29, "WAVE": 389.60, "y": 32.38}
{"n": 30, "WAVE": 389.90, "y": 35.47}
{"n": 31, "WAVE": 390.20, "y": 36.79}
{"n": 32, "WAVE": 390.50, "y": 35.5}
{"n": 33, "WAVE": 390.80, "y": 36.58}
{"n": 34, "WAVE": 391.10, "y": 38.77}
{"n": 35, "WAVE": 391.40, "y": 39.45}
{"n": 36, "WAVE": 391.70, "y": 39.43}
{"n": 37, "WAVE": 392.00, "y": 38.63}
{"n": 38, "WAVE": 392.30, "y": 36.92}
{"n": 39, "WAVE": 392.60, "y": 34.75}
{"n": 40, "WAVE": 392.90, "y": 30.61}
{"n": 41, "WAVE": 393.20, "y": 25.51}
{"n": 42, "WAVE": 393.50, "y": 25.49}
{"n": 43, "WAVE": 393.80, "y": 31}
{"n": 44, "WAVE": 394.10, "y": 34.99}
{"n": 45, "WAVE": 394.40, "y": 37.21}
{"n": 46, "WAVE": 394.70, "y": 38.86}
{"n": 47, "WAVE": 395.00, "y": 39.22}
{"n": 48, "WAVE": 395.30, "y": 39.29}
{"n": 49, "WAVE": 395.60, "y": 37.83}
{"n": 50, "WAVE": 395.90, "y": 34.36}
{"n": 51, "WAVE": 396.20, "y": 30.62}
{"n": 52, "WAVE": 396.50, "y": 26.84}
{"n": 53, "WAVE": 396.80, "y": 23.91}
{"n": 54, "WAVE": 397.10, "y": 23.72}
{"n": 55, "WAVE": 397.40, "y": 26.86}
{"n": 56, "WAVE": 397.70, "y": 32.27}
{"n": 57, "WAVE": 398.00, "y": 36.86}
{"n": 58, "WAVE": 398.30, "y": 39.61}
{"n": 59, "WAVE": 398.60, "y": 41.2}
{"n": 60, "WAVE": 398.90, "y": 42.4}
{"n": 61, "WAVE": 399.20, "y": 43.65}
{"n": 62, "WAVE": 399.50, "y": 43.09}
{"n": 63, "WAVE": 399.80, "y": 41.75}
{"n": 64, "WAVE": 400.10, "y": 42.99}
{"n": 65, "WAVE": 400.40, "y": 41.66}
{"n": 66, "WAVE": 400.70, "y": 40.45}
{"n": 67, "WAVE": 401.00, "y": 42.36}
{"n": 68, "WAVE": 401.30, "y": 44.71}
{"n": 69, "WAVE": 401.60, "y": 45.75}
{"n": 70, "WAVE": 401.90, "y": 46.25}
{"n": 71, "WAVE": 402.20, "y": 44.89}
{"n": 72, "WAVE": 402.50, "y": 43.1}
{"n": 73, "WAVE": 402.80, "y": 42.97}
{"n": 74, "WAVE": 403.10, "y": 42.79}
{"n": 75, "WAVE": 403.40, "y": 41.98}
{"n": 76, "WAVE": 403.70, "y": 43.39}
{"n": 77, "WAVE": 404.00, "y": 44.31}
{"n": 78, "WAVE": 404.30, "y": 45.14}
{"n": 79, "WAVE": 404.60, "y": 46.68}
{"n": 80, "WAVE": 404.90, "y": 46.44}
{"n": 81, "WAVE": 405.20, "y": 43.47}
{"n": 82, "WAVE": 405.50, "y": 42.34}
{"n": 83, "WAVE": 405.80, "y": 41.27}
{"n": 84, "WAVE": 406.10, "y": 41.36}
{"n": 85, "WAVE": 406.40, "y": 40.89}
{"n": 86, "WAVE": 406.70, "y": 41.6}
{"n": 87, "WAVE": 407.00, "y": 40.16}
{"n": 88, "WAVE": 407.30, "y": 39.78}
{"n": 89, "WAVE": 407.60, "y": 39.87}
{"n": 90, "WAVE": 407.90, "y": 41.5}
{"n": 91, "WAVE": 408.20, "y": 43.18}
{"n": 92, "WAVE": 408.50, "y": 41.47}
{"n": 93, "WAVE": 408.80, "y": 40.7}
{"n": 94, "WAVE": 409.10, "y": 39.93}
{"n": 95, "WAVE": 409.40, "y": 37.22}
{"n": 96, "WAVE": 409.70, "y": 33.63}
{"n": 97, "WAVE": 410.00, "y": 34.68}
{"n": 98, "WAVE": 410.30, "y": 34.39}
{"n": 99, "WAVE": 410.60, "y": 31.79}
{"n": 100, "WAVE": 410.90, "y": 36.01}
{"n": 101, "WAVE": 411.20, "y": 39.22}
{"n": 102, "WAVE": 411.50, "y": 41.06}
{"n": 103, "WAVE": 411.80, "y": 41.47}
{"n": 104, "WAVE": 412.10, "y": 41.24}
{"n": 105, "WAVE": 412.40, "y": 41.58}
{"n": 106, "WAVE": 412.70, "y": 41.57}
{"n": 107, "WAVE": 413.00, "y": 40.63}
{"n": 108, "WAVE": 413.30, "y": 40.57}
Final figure 1.31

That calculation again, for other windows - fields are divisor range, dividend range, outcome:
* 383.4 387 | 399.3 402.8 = 1.36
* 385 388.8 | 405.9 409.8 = 1.27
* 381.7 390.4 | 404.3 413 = 1.37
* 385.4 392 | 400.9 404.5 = 1.35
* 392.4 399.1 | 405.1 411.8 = 1.25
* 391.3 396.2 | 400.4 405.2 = 1.31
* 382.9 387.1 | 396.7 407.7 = 1.34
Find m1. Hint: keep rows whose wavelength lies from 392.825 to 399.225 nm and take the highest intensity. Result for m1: 43.65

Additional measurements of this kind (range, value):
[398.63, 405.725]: 46.68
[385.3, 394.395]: 39.45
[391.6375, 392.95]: 39.43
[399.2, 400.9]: 43.09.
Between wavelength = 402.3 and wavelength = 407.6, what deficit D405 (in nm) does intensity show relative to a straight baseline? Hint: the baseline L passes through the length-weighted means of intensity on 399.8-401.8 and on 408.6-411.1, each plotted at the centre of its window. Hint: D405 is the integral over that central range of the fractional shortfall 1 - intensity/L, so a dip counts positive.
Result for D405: -0.38 nm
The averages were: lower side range 43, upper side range 36.2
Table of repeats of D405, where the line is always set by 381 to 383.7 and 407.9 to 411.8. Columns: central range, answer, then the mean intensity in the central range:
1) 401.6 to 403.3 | -0.37 nm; 44.1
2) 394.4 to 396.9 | 0.02 nm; 34.3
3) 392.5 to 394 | 0.20 nm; 29.5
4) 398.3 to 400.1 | -0.35 nm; 42.2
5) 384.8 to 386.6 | -0.30 nm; 37.4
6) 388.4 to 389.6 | 0.13 nm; 29.2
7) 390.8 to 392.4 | -0.24 nm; 38.5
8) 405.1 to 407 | -0.23 nm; 41.6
